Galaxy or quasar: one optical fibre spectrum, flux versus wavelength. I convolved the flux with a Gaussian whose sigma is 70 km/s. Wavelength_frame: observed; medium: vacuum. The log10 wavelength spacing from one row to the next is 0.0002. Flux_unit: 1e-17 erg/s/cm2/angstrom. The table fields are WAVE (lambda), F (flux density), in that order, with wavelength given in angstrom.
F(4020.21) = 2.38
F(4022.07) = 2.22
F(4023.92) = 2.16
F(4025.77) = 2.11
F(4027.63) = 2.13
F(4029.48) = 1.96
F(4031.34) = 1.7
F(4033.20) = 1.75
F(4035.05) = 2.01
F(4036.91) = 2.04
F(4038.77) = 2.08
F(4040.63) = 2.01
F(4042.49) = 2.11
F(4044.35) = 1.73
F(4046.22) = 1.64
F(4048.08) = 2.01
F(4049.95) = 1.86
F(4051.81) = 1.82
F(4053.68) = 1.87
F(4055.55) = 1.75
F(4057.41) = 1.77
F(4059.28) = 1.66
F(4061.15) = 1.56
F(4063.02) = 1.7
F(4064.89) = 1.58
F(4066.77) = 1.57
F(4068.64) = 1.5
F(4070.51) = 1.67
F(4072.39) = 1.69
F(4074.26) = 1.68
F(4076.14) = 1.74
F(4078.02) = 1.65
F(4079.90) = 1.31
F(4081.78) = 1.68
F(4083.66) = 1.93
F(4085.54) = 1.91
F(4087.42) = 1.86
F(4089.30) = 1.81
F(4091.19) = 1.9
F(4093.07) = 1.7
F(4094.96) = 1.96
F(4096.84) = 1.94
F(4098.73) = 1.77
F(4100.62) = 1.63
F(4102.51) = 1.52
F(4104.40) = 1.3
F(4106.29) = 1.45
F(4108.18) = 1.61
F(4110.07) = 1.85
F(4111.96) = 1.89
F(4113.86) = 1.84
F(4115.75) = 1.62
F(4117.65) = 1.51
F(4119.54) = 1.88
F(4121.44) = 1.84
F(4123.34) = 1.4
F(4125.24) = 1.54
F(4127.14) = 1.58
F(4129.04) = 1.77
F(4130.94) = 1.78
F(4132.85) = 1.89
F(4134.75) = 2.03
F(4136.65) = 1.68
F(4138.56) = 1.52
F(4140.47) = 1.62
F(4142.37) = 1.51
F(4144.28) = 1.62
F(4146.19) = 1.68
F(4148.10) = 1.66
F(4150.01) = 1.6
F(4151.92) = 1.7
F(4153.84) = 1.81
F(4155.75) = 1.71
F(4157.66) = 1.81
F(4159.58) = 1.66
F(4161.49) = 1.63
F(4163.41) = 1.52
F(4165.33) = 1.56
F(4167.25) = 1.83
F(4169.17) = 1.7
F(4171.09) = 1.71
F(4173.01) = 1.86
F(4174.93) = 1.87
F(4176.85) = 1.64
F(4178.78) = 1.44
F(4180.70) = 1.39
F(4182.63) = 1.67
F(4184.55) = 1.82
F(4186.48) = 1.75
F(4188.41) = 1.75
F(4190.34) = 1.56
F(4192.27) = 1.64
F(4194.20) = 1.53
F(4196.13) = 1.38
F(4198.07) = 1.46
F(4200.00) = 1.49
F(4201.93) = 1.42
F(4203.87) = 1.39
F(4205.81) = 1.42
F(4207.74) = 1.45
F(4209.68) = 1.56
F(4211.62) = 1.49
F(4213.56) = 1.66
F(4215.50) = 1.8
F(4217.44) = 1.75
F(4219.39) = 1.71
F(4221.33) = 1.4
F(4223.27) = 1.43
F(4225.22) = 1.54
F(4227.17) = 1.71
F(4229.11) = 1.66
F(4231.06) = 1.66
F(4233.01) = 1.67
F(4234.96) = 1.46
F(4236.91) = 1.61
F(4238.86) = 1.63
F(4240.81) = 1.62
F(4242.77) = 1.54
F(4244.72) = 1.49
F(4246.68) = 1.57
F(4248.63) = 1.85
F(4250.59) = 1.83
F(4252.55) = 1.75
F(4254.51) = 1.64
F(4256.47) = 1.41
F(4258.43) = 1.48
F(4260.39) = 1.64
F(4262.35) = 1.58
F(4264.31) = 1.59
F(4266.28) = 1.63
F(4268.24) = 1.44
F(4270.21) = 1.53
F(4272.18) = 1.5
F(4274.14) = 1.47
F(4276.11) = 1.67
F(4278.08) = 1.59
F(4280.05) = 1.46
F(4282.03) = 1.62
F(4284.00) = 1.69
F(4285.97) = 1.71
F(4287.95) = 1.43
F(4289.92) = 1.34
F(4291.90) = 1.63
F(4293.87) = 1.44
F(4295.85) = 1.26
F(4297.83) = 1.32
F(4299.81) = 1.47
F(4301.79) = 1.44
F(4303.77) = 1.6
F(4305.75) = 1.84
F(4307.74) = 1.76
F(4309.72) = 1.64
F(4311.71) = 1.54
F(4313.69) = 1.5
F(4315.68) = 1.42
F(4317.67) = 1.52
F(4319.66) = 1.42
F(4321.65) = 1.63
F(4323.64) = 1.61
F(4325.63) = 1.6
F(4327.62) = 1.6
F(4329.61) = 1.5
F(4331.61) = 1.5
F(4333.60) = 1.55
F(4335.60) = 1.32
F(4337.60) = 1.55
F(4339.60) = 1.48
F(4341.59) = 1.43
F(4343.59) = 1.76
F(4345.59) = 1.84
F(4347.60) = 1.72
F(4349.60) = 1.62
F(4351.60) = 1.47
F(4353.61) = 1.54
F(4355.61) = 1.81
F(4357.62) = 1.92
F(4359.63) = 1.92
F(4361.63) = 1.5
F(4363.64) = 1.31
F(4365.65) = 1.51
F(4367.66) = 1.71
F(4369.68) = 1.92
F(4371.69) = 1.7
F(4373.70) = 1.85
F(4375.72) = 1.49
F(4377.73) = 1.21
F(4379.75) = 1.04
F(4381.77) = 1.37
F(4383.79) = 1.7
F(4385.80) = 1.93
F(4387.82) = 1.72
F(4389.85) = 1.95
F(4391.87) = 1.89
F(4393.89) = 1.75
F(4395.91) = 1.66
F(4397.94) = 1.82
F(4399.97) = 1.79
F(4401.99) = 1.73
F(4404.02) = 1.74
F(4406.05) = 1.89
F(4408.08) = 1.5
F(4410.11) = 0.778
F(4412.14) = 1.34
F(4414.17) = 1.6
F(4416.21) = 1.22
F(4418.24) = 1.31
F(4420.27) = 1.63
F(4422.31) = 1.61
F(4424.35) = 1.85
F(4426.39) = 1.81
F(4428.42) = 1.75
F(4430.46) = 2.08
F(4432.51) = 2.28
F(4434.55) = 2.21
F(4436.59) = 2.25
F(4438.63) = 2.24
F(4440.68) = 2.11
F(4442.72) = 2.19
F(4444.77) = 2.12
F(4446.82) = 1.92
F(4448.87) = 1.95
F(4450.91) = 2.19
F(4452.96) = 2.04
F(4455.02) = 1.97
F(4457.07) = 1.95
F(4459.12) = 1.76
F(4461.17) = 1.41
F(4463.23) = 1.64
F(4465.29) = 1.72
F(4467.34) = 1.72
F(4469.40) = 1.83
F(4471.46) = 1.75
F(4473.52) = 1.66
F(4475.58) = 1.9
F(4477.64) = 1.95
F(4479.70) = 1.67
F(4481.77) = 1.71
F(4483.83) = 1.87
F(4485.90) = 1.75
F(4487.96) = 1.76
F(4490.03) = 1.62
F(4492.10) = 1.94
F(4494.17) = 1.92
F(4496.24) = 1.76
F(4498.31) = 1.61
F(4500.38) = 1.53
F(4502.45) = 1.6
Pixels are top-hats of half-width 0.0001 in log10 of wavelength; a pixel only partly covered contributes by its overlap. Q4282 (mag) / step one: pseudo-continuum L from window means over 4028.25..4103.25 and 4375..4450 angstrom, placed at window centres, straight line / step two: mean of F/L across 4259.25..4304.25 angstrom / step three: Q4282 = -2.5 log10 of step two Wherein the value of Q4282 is 0.16 mag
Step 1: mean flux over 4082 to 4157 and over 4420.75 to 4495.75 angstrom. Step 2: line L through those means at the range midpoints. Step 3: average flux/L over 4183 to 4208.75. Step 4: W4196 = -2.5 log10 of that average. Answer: 0.14 mag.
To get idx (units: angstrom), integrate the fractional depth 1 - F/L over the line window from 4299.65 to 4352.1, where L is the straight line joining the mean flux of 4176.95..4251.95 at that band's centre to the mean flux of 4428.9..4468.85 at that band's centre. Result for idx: 6.0 angstrom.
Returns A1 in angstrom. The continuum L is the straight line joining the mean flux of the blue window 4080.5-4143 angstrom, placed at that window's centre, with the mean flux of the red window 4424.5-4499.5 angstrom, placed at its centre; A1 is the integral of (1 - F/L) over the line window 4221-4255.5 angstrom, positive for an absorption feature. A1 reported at 3.1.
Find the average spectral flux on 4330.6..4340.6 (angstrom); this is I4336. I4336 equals 1.48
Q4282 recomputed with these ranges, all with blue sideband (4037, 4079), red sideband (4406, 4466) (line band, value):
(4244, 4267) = 0.10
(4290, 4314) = 0.17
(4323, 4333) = 0.15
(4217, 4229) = 0.13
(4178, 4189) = 0.09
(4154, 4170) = 0.06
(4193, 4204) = 0.22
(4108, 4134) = 0.03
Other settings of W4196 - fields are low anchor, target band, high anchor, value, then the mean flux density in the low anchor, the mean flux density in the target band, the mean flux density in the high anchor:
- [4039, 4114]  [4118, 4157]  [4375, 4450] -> 0.03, 1.74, 1.69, 1.74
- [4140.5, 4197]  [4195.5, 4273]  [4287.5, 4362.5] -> 0.03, 1.66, 1.57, 1.57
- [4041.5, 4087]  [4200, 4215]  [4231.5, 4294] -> 0.09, 1.73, 1.49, 1.58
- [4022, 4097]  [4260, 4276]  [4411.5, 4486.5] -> 0.18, 1.82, 1.55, 1.84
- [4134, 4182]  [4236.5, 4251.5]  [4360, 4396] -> 0.01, 1.67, 1.64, 1.63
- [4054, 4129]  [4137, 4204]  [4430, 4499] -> 0.07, 1.69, 1.63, 1.89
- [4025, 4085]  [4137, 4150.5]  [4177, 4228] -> 0.03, 1.79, 1.6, 1.56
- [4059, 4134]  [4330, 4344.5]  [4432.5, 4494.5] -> 0.21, 1.69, 1.51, 1.9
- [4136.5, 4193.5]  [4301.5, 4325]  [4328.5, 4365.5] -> 0.02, 1.66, 1.58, 1.59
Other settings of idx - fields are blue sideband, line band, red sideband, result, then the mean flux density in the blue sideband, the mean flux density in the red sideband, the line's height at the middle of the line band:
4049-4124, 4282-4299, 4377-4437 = 2.03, 1.71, 1.68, 1.69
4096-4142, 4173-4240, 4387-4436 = 4.13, 1.68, 1.71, 1.69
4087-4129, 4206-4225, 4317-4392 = 0.96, 1.7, 1.61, 1.66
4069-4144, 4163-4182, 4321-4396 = 0.28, 1.7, 1.62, 1.68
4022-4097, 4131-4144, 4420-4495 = 0.86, 1.82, 1.89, 1.83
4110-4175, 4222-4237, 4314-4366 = 0.54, 1.7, 1.58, 1.65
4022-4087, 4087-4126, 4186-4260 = 0.81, 1.81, 1.58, 1.74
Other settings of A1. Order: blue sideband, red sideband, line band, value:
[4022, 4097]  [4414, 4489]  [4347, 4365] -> 2.0 angstrom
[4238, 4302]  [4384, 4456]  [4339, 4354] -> 0.7 angstrom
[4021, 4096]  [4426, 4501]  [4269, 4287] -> 2.7 angstrom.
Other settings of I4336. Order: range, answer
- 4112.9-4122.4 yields 1.74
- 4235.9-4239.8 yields 1.62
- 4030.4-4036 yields 1.82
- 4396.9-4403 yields 1.78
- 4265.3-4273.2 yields 1.53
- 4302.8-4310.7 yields 1.71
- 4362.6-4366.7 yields 1.41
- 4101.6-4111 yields 1.55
